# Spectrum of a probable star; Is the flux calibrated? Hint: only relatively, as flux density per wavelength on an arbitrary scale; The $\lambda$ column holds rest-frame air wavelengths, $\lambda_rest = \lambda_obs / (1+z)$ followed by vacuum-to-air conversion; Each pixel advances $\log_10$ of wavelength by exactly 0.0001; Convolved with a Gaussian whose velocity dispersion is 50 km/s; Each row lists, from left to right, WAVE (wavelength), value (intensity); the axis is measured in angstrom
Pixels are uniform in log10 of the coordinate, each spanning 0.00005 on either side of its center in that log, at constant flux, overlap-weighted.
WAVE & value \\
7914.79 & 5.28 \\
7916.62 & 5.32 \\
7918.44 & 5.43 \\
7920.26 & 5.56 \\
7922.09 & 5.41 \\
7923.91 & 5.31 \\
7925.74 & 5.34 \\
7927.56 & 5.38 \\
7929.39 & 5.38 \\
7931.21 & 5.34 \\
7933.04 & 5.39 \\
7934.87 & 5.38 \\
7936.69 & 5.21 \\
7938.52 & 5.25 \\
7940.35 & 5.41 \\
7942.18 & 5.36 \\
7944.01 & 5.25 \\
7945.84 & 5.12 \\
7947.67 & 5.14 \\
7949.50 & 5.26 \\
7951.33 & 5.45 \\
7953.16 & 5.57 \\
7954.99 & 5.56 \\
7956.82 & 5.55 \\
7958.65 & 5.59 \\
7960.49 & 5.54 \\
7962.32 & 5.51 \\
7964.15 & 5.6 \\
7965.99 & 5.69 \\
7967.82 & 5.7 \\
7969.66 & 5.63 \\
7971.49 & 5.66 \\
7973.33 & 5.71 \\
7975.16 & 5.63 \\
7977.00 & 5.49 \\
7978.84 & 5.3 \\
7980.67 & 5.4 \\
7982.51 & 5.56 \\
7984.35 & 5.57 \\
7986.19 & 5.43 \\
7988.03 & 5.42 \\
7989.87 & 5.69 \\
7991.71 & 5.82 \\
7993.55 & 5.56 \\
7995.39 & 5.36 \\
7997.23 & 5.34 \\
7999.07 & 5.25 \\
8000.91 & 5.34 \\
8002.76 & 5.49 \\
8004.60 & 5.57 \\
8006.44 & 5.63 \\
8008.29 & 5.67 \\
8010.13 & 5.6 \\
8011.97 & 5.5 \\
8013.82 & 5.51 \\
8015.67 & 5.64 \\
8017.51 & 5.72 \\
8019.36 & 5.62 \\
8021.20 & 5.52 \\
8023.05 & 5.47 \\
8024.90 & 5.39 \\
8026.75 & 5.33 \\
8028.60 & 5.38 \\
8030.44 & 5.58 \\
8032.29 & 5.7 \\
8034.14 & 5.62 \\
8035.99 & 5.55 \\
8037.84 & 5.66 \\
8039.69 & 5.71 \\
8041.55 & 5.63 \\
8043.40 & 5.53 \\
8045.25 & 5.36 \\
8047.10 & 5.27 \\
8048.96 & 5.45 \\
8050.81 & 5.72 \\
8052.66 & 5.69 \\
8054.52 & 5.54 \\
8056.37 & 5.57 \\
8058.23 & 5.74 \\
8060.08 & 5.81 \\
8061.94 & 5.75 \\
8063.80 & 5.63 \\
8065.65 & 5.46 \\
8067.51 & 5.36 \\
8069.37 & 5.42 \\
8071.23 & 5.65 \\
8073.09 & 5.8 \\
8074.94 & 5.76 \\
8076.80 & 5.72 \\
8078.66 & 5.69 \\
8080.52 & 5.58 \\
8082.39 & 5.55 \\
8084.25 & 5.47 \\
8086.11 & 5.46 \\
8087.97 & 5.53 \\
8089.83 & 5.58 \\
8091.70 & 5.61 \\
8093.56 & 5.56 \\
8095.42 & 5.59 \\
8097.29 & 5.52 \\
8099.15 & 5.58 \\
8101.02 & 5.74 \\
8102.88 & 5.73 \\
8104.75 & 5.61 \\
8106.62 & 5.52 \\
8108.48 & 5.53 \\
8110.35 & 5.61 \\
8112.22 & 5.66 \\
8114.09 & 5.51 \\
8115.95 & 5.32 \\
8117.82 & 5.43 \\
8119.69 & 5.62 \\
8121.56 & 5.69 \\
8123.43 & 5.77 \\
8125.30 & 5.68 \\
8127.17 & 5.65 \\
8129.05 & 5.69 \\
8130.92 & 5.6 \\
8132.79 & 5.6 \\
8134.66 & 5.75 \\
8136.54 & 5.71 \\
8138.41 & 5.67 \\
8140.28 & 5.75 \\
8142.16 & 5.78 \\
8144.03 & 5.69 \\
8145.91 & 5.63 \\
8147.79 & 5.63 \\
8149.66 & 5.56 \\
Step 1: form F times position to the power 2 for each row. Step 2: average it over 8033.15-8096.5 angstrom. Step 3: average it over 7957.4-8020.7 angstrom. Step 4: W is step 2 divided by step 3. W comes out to 1.03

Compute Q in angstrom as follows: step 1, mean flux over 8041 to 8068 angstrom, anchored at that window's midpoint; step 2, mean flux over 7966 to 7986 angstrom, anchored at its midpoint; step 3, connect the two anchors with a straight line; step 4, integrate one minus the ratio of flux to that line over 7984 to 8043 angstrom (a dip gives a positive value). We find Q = 0.3 angstrom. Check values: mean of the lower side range 5.57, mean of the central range 5.54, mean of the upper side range 5.57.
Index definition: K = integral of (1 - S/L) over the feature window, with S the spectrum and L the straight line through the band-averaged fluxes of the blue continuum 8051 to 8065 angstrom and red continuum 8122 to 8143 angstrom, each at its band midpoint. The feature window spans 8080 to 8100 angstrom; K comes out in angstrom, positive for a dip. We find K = 0.5 angstrom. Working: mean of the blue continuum 5.68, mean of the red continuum 5.69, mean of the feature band 5.55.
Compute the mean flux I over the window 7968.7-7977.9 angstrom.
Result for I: 5.62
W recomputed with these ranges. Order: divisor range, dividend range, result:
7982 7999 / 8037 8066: 1.03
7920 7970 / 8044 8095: 1.06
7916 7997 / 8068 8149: 1.07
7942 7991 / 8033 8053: 1.03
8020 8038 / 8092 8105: 1.04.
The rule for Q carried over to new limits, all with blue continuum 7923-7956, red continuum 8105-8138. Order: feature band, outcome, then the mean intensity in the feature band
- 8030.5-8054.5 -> -0.4 angstrom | 5.57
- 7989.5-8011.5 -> -0.4 angstrom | 5.52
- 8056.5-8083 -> -0.5 angstrom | 5.63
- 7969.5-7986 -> -0.4 angstrom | 5.54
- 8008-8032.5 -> -0.3 angstrom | 5.54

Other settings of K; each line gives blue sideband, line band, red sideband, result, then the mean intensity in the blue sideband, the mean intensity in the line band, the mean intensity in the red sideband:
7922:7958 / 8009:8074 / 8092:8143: -0.7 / 5.35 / 5.57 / 5.62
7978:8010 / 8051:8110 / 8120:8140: 0.1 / 5.5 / 5.61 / 5.68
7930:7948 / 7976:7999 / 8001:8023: 0.0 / 5.29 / 5.49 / 5.57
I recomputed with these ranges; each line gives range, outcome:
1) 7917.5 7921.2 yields 5.49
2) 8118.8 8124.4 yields 5.69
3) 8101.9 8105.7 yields 5.67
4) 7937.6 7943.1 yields 5.33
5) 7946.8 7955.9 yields 5.4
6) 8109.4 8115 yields 5.59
